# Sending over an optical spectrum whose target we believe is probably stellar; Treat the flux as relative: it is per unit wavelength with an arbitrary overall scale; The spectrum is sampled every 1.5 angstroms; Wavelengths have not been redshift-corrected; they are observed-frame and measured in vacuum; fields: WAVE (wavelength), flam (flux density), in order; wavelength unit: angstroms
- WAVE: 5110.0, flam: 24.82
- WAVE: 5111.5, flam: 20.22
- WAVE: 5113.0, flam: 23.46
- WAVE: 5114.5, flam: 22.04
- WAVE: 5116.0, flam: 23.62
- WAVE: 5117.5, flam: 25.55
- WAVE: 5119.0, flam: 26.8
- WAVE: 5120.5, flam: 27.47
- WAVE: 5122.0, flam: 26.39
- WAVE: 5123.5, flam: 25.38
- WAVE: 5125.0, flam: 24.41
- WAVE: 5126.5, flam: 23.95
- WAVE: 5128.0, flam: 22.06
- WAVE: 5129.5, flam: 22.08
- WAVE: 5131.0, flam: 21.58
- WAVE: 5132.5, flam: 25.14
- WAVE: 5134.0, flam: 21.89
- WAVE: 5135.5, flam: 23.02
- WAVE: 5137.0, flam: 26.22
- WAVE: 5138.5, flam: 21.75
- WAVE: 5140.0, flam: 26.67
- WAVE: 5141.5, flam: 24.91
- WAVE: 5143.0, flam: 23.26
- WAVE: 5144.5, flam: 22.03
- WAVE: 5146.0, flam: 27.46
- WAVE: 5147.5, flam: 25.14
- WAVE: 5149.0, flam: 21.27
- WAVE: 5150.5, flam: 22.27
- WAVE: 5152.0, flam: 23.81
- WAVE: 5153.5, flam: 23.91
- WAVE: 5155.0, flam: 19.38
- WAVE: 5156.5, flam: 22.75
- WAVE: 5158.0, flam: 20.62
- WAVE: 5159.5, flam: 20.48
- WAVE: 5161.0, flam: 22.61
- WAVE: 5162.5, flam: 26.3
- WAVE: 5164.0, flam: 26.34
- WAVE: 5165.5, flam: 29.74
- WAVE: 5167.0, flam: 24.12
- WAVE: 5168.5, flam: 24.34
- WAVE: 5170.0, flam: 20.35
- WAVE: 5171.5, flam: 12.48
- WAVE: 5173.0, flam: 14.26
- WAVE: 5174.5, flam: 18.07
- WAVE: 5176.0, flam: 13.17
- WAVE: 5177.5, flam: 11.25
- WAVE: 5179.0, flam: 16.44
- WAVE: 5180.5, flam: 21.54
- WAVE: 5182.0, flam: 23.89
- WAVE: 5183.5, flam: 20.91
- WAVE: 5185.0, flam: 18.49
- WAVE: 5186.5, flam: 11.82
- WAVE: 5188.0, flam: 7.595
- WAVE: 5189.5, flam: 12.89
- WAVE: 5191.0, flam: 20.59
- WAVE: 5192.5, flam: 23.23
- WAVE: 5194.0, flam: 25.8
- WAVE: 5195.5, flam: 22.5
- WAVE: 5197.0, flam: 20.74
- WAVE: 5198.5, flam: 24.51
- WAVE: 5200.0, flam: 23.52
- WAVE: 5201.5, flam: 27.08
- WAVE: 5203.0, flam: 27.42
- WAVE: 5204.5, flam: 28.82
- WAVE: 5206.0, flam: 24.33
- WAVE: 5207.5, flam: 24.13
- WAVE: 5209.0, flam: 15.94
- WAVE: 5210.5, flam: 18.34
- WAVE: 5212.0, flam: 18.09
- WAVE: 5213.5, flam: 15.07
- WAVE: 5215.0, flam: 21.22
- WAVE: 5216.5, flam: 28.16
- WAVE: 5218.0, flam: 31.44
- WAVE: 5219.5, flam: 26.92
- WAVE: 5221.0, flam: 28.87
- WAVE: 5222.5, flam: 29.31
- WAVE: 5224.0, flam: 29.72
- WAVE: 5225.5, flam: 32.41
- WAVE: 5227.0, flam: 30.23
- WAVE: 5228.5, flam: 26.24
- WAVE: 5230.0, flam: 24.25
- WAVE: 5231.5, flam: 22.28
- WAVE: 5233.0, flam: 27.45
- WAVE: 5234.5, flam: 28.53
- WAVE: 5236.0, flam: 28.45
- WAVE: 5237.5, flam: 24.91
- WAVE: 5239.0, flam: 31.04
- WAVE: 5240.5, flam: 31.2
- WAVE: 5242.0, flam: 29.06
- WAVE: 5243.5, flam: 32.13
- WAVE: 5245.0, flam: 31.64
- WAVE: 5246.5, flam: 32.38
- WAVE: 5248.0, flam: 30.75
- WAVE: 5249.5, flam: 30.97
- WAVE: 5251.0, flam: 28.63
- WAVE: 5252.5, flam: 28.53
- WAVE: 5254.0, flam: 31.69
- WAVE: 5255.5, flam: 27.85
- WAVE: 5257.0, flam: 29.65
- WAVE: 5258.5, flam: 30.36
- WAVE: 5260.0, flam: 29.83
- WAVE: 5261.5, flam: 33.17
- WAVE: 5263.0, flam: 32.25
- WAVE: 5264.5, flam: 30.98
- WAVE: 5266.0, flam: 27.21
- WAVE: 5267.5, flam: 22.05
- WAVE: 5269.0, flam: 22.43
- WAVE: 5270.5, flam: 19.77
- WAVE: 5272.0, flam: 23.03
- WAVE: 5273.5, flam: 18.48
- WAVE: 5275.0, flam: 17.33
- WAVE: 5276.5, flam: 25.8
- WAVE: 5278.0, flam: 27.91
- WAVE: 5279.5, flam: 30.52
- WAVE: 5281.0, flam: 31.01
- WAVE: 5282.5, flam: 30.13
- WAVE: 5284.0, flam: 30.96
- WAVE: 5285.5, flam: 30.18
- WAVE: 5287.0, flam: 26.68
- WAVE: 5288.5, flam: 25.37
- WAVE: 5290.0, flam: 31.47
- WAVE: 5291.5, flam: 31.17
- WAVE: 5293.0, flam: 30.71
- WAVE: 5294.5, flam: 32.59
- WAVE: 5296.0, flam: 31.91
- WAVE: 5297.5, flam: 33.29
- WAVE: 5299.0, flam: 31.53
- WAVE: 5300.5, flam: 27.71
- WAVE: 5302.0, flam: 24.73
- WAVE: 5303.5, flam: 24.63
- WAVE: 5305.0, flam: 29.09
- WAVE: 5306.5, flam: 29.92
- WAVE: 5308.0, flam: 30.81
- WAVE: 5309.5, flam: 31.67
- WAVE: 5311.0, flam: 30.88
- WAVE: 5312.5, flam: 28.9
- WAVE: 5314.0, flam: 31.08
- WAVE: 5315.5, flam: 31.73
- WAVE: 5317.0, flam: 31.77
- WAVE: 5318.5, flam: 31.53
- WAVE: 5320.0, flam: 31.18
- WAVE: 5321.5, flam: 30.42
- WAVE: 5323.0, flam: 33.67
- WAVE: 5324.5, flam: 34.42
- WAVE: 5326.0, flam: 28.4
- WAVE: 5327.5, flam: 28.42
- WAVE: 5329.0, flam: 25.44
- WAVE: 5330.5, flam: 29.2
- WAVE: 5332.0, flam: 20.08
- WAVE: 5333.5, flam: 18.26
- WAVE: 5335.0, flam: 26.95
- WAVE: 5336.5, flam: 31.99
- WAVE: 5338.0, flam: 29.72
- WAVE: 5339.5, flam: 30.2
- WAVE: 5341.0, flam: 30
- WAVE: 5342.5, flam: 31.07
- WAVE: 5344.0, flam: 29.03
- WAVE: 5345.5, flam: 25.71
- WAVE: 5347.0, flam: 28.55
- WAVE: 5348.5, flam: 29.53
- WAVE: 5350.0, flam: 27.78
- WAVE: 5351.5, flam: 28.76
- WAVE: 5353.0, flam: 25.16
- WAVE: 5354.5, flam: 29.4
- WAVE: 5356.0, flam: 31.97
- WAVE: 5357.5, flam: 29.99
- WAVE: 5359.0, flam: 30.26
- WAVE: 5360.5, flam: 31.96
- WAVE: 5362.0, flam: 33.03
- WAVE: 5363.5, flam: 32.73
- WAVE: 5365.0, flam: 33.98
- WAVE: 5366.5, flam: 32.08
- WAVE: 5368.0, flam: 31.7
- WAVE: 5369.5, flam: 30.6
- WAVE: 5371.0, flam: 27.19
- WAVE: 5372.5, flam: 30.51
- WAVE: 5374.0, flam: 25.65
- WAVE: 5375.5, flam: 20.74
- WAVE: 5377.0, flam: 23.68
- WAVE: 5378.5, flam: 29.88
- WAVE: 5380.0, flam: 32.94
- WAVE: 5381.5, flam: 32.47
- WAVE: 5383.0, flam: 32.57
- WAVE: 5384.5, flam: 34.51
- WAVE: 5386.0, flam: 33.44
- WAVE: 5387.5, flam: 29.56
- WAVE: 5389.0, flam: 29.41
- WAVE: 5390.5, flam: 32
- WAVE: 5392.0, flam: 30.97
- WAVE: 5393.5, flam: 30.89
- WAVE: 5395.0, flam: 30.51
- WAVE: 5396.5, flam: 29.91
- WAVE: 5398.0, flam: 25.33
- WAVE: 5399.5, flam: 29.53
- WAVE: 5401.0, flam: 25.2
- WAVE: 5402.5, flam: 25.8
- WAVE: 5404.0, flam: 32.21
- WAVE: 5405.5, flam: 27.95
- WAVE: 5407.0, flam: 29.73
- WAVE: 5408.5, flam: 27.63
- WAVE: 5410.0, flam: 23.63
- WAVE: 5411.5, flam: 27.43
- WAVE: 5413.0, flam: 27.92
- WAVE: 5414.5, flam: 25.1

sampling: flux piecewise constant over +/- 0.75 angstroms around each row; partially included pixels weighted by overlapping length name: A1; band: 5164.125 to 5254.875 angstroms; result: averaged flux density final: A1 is 24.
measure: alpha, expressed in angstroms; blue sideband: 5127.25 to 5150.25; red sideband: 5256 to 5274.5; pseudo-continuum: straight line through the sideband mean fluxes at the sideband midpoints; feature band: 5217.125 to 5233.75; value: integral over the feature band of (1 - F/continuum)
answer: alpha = -1.6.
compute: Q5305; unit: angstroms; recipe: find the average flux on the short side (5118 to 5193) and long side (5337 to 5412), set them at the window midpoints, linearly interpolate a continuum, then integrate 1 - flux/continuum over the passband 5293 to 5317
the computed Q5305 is -2.7 angstroms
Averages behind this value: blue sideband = 21.7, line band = 30.1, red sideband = 29.5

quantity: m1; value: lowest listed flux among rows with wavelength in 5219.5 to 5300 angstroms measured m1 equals 17.33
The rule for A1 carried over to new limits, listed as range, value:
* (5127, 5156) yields 23.4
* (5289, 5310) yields 30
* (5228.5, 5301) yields 28.5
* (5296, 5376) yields 29.4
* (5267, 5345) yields 28.4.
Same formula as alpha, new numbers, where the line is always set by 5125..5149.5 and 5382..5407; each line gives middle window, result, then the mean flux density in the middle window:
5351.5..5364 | -0.6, 30.4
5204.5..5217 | 2.2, 21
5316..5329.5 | -1.2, 30.7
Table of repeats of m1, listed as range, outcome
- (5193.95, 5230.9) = 15.07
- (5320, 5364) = 18.26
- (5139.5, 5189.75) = 7.595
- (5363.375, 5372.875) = 27.19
